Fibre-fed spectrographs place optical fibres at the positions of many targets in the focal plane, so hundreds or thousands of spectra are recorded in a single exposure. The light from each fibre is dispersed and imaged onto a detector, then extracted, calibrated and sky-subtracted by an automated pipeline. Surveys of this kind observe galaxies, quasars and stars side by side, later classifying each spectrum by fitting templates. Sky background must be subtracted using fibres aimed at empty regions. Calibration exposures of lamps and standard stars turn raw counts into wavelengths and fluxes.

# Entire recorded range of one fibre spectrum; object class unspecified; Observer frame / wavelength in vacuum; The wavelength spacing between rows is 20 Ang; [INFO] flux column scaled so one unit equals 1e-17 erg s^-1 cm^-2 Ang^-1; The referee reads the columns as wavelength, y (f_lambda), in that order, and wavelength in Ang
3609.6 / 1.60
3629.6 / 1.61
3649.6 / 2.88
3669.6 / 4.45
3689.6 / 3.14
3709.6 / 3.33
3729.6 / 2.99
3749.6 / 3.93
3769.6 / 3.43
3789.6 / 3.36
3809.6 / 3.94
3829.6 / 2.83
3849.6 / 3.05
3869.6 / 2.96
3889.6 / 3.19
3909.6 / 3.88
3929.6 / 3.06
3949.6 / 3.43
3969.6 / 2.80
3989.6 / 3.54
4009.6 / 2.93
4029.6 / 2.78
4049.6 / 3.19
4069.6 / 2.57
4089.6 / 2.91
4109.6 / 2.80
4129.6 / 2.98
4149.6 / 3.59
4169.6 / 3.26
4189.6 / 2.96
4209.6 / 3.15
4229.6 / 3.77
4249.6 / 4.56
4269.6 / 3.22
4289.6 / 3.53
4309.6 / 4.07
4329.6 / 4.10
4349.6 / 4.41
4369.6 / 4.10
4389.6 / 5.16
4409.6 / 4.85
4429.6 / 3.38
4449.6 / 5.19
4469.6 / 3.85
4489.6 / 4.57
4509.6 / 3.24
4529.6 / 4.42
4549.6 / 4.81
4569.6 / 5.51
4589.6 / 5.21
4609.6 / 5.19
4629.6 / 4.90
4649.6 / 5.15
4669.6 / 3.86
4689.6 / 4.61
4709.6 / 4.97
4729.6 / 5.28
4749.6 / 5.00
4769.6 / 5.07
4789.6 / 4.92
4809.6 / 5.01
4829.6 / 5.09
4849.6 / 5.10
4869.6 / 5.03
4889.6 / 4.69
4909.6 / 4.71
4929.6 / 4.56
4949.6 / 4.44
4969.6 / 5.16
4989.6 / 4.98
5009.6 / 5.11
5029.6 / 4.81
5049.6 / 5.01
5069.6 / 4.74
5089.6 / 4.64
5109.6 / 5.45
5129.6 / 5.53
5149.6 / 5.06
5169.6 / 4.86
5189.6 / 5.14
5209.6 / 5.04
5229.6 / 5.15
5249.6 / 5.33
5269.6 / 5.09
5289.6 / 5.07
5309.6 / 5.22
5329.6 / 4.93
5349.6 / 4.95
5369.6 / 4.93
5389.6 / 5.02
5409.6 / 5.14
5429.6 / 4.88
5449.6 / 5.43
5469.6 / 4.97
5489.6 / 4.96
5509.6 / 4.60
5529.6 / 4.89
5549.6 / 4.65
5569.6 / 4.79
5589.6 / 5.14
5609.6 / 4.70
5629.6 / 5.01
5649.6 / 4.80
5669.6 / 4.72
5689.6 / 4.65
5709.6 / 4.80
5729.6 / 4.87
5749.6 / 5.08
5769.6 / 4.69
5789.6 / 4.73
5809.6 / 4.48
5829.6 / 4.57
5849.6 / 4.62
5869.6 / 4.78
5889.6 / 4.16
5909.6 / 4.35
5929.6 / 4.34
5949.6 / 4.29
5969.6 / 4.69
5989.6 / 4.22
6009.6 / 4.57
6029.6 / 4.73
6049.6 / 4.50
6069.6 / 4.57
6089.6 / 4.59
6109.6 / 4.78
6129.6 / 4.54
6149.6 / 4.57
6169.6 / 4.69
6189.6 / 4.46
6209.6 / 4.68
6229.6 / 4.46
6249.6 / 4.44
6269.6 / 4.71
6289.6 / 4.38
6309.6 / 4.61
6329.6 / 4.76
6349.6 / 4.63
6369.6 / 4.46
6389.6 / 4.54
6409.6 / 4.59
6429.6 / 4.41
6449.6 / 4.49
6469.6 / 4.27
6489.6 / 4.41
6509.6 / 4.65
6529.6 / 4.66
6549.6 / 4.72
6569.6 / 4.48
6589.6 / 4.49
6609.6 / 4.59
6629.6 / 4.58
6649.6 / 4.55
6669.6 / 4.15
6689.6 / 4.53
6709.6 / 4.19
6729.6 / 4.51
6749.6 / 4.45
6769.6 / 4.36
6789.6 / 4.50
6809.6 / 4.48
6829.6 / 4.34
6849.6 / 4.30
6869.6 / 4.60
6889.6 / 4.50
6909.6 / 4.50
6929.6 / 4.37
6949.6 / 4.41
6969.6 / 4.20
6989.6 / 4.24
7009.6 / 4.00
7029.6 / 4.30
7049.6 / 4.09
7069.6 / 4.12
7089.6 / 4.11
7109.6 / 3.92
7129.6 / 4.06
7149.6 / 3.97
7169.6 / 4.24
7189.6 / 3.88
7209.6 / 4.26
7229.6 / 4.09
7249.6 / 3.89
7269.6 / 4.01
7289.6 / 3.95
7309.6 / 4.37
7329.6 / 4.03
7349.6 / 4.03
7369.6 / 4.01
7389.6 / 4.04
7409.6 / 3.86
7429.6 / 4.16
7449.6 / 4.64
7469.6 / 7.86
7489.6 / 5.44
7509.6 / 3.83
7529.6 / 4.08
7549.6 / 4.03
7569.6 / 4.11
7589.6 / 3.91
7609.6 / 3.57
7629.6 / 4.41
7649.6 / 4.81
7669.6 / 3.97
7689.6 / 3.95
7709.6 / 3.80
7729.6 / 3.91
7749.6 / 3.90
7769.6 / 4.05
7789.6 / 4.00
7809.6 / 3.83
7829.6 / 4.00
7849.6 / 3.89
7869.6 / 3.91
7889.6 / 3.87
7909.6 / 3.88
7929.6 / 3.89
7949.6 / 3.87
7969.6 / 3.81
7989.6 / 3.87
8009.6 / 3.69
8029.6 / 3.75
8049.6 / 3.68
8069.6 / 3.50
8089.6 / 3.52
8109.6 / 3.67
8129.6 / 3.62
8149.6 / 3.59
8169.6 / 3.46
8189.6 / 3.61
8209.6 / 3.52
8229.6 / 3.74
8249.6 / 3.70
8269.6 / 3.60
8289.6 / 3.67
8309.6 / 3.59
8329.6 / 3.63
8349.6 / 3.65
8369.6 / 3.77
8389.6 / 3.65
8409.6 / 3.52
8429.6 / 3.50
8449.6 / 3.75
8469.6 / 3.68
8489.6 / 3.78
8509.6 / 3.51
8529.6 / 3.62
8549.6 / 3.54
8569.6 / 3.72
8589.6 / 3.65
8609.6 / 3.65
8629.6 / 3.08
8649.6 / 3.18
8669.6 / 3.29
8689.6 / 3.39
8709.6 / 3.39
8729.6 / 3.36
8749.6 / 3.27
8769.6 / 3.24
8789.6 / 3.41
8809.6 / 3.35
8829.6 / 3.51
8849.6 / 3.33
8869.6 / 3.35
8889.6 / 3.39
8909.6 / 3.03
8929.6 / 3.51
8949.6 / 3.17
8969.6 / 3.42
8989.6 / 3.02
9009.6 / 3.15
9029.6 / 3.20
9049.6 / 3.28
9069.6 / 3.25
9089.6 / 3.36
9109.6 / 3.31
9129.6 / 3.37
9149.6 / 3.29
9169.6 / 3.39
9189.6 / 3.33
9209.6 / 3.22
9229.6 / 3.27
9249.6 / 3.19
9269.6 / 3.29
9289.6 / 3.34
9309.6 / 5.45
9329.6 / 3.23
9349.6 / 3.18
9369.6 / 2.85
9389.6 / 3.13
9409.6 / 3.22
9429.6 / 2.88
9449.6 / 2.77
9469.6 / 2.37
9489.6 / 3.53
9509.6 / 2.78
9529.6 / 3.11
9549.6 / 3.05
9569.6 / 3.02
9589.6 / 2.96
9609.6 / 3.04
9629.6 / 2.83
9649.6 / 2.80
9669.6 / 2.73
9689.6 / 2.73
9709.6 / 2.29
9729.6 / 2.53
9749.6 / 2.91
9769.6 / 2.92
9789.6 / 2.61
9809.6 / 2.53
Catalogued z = 0.137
